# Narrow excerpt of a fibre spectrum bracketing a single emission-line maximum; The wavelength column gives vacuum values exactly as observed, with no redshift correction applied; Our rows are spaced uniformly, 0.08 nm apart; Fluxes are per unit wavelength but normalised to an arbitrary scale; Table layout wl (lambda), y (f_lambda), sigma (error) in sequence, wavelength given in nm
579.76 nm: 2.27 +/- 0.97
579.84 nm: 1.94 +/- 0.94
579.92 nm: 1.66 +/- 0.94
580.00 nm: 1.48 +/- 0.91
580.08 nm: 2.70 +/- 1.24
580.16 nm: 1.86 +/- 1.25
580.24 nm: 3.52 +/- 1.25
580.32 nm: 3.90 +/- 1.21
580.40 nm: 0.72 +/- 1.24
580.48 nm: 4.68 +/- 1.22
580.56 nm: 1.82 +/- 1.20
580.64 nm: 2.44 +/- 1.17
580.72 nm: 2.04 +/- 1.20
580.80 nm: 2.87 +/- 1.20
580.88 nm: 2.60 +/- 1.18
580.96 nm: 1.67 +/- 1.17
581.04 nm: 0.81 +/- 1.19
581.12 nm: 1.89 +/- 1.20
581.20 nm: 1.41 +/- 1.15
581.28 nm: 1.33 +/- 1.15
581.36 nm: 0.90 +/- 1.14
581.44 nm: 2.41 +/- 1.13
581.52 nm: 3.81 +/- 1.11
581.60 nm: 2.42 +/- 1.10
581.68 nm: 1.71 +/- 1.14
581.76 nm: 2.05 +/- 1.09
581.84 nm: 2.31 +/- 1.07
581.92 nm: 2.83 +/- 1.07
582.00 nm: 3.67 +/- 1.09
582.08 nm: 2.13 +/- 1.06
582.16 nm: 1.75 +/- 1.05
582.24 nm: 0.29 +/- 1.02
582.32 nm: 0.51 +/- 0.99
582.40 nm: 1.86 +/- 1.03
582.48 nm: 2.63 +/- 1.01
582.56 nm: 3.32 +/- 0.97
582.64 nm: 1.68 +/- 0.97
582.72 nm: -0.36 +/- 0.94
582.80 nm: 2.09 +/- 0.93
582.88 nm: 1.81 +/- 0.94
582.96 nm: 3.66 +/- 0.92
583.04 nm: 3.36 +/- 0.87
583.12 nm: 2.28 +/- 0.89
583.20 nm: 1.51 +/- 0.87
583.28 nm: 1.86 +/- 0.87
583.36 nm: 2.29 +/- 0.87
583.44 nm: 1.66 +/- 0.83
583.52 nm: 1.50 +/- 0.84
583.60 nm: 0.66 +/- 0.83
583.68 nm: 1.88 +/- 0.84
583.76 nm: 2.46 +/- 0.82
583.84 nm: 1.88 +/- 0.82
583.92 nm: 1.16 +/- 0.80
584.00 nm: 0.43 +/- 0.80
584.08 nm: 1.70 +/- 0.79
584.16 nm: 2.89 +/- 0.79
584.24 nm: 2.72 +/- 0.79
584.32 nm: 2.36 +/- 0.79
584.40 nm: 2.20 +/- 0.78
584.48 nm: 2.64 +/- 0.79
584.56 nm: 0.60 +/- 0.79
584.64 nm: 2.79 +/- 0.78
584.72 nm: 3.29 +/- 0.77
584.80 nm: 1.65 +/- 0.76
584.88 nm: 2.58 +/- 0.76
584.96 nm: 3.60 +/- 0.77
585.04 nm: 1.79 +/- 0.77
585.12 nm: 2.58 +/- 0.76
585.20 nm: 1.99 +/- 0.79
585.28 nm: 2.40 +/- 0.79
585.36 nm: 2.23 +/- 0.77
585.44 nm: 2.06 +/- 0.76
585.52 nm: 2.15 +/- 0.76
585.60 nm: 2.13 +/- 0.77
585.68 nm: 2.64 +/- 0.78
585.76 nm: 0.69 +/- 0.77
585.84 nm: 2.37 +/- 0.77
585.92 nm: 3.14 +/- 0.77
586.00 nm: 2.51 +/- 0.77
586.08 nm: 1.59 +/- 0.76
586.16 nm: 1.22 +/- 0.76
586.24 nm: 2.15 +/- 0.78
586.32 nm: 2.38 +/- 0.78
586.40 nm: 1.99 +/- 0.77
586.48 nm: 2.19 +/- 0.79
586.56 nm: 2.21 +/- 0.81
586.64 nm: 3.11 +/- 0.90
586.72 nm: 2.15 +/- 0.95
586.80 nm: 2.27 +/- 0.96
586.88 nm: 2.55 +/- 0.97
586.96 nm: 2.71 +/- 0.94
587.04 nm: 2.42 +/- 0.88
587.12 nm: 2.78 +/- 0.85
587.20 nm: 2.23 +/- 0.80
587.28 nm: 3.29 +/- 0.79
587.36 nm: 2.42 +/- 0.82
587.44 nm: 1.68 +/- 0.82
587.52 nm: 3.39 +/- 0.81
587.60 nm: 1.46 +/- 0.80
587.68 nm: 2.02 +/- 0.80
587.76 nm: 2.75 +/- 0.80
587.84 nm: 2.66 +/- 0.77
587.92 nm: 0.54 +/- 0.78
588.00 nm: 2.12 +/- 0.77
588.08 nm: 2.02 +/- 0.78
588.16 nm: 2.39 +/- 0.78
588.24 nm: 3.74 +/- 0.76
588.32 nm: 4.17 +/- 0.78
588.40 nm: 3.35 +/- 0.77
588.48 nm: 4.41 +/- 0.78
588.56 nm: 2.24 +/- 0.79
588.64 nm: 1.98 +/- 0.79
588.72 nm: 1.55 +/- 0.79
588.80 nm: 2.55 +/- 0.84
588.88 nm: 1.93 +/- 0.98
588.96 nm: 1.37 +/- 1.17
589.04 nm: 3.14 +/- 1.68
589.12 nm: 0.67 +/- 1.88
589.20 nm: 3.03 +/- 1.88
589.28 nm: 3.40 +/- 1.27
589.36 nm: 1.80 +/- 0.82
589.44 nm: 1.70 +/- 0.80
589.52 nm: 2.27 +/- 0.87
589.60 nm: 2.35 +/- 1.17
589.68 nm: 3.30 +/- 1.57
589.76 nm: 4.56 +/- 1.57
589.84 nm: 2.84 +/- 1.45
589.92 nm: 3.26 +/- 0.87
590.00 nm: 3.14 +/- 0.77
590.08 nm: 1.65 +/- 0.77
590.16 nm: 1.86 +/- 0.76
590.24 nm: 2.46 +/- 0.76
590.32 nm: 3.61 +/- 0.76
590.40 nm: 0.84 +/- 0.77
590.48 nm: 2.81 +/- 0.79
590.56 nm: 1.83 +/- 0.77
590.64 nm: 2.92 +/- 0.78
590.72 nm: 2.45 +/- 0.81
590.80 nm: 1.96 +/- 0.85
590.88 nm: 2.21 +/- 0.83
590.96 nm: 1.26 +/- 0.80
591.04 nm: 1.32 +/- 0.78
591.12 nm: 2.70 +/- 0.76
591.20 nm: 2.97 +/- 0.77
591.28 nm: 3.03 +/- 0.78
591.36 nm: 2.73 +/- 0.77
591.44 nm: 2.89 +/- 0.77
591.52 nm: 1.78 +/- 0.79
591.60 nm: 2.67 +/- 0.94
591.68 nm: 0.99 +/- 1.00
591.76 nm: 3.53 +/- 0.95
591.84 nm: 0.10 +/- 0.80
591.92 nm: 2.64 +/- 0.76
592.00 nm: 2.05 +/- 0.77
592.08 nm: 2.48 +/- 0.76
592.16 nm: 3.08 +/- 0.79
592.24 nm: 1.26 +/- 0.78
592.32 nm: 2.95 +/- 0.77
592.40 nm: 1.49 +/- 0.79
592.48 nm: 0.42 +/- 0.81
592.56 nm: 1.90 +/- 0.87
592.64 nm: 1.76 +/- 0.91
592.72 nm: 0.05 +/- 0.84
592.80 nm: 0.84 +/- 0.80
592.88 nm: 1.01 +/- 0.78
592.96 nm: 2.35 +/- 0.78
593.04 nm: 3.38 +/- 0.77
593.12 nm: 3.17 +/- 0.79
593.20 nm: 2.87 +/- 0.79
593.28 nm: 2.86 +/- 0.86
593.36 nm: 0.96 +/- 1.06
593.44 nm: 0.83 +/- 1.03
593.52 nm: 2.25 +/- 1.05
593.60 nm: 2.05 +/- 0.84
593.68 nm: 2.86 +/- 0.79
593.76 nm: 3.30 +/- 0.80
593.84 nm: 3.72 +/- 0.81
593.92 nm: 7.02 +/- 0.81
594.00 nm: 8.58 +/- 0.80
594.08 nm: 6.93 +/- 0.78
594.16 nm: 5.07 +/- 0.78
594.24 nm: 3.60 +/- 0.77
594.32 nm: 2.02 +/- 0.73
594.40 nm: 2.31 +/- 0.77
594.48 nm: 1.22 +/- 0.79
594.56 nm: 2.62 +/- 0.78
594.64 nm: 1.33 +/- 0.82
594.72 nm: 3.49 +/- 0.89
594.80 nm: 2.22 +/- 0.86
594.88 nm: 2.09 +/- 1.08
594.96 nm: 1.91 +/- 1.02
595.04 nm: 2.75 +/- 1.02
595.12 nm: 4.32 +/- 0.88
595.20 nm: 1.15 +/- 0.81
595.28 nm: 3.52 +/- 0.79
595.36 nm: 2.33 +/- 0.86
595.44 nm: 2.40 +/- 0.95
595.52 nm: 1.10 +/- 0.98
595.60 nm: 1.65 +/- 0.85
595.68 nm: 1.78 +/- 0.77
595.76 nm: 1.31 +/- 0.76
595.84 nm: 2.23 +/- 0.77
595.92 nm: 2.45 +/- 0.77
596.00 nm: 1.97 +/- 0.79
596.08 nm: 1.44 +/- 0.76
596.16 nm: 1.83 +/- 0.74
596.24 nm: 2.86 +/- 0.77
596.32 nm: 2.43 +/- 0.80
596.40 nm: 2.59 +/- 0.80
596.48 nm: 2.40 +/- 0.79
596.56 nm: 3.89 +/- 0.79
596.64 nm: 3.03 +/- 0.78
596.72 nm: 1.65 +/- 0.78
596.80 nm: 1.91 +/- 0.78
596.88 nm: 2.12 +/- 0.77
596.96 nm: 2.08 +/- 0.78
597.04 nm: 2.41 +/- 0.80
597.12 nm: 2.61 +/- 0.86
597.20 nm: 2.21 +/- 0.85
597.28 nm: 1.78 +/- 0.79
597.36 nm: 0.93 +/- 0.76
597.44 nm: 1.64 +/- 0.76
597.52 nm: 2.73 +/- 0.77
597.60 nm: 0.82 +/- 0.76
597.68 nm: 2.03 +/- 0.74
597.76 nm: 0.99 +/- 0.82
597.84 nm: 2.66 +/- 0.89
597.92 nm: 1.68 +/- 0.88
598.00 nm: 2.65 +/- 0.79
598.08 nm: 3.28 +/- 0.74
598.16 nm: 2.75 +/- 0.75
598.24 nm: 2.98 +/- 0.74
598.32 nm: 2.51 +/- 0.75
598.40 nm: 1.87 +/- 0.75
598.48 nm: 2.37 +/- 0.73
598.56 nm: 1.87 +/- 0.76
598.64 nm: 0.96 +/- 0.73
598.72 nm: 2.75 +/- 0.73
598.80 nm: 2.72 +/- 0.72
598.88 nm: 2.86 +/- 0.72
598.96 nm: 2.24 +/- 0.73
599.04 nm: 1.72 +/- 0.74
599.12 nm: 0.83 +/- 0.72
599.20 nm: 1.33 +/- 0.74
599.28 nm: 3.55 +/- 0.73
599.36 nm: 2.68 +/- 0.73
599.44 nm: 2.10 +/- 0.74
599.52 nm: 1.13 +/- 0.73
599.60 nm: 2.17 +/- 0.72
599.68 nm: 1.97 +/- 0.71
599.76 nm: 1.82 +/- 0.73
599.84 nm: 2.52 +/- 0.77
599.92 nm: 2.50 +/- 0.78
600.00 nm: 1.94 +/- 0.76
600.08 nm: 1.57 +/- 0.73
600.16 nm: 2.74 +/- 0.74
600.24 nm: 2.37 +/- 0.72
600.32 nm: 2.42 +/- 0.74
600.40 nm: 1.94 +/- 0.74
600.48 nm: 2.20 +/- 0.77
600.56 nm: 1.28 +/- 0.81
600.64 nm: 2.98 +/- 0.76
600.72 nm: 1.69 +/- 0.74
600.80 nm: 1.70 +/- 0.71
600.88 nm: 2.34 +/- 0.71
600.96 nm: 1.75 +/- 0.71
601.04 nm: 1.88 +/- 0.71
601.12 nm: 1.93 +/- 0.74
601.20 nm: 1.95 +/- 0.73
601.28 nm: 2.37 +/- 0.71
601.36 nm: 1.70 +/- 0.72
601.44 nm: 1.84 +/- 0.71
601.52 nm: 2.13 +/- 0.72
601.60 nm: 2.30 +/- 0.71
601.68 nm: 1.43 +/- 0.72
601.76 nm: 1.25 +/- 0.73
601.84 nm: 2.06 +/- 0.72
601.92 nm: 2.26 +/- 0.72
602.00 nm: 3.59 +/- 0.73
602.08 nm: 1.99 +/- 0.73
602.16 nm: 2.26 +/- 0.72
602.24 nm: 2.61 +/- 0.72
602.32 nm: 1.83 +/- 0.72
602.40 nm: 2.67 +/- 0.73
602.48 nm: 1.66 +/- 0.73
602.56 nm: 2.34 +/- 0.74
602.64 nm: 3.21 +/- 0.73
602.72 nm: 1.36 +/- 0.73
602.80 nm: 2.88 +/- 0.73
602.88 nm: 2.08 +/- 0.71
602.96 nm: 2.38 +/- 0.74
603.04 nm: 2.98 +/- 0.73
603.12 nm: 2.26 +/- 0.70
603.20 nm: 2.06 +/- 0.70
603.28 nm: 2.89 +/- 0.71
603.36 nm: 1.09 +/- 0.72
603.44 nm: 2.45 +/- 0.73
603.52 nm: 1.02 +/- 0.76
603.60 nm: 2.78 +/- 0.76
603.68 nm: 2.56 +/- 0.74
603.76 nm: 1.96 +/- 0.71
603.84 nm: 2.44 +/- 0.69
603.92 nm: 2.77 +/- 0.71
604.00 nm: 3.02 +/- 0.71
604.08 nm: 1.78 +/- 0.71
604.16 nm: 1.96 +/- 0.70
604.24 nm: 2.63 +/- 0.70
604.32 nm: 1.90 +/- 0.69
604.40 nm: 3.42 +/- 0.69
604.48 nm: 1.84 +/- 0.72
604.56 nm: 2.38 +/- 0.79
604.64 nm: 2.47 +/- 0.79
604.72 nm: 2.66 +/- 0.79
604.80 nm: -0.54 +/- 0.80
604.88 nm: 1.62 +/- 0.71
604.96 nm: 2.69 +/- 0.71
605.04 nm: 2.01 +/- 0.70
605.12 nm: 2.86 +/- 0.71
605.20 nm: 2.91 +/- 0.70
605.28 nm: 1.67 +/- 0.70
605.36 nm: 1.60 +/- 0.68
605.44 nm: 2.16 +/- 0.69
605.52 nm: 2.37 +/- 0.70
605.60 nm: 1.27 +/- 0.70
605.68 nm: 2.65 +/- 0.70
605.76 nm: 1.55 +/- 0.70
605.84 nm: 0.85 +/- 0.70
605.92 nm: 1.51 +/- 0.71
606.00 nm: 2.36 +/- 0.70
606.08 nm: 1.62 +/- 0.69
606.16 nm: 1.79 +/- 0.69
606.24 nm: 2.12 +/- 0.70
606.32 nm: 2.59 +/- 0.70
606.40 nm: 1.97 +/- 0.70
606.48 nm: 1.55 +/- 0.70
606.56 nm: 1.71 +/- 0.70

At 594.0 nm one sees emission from [O III] 5007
